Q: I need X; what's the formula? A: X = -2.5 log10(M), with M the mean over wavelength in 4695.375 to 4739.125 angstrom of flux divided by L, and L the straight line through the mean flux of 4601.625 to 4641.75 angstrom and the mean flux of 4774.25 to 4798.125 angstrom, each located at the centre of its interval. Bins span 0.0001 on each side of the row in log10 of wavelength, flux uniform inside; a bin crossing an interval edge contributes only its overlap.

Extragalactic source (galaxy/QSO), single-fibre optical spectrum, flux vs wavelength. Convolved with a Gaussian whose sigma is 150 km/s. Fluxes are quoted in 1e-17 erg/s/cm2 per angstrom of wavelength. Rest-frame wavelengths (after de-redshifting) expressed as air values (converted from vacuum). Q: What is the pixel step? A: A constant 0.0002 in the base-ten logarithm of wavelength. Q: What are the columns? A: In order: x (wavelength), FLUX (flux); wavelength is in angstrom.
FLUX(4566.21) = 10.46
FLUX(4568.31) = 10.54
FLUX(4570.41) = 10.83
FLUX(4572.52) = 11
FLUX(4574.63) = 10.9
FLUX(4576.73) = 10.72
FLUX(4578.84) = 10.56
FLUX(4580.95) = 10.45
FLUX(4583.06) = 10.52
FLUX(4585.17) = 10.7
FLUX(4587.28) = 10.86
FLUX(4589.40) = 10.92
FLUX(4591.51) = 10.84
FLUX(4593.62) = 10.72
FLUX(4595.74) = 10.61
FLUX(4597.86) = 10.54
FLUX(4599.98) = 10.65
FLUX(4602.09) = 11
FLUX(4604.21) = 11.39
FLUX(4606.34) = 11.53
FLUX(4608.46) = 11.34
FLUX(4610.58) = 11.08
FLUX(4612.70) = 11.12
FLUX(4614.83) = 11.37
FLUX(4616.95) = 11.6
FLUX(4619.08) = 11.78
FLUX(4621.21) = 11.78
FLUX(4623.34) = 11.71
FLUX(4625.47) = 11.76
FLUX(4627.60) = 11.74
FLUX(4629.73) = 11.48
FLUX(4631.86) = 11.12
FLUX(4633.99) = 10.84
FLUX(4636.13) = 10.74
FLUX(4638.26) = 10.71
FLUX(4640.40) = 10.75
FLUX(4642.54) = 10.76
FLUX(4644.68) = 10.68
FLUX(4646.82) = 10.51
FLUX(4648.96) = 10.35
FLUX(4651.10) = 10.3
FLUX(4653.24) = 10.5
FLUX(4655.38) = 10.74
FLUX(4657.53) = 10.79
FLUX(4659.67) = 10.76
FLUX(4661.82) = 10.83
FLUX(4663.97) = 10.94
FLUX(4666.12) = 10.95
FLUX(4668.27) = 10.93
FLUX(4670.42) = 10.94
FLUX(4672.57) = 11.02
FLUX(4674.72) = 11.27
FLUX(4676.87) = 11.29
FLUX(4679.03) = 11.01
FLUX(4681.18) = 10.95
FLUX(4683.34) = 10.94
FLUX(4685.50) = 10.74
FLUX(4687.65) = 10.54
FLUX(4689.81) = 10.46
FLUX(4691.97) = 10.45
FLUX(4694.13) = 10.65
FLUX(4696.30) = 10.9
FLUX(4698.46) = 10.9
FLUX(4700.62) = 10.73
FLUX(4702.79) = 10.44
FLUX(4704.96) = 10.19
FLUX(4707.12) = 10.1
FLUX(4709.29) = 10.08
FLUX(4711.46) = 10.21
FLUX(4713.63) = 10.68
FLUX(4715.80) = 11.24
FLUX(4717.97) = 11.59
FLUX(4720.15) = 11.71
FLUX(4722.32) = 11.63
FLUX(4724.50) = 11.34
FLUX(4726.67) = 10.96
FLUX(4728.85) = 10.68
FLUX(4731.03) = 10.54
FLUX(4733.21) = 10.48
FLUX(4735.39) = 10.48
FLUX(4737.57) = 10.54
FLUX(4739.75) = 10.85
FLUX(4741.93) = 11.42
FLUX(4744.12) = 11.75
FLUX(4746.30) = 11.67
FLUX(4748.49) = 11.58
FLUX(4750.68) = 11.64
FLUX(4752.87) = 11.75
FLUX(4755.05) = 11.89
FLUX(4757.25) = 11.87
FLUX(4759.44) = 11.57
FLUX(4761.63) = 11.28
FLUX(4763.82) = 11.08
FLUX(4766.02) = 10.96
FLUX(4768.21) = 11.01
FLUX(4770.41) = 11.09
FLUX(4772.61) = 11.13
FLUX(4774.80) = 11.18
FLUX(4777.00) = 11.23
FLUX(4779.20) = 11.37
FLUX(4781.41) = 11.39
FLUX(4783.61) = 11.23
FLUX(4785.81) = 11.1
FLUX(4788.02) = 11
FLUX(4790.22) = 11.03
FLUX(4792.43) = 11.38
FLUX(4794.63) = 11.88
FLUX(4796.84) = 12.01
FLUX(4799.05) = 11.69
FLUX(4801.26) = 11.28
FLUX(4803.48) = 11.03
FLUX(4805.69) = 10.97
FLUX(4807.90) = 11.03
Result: 0.06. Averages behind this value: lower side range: 11.3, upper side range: 11.4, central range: 10.8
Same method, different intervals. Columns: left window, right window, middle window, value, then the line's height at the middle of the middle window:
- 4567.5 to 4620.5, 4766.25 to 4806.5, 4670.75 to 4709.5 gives 0.039 mag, 11.1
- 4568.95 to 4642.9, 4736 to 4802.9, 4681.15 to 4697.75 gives 0.050 mag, 11.2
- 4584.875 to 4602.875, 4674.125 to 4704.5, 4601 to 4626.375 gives -0.067 mag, 10.8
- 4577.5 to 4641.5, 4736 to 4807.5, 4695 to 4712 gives 0.077 mag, 11.2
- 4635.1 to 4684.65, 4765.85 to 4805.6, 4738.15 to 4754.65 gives -0.036 mag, 11.1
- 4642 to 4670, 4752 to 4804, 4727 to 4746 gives 0.025 mag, 11.1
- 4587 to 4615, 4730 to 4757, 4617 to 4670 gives 0.007 mag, 11.1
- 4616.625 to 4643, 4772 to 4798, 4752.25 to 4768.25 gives -0.011 mag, 11.3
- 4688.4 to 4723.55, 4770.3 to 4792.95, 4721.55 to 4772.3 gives -0.022 mag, 11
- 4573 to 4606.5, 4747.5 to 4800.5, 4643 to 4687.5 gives 0.022 mag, 11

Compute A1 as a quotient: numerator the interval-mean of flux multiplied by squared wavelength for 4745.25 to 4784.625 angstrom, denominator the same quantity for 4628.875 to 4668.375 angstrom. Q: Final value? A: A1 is 1.1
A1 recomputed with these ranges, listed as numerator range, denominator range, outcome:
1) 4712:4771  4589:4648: 1.06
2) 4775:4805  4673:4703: 1.09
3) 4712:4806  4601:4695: 1.07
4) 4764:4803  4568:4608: 1.13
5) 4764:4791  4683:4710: 1.09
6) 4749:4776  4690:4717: 1.11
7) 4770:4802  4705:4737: 1.08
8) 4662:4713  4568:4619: 1.02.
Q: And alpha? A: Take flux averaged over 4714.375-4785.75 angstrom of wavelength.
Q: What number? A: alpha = 11.2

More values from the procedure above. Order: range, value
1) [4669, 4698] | 10.9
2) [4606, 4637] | 11.4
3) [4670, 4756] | 11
